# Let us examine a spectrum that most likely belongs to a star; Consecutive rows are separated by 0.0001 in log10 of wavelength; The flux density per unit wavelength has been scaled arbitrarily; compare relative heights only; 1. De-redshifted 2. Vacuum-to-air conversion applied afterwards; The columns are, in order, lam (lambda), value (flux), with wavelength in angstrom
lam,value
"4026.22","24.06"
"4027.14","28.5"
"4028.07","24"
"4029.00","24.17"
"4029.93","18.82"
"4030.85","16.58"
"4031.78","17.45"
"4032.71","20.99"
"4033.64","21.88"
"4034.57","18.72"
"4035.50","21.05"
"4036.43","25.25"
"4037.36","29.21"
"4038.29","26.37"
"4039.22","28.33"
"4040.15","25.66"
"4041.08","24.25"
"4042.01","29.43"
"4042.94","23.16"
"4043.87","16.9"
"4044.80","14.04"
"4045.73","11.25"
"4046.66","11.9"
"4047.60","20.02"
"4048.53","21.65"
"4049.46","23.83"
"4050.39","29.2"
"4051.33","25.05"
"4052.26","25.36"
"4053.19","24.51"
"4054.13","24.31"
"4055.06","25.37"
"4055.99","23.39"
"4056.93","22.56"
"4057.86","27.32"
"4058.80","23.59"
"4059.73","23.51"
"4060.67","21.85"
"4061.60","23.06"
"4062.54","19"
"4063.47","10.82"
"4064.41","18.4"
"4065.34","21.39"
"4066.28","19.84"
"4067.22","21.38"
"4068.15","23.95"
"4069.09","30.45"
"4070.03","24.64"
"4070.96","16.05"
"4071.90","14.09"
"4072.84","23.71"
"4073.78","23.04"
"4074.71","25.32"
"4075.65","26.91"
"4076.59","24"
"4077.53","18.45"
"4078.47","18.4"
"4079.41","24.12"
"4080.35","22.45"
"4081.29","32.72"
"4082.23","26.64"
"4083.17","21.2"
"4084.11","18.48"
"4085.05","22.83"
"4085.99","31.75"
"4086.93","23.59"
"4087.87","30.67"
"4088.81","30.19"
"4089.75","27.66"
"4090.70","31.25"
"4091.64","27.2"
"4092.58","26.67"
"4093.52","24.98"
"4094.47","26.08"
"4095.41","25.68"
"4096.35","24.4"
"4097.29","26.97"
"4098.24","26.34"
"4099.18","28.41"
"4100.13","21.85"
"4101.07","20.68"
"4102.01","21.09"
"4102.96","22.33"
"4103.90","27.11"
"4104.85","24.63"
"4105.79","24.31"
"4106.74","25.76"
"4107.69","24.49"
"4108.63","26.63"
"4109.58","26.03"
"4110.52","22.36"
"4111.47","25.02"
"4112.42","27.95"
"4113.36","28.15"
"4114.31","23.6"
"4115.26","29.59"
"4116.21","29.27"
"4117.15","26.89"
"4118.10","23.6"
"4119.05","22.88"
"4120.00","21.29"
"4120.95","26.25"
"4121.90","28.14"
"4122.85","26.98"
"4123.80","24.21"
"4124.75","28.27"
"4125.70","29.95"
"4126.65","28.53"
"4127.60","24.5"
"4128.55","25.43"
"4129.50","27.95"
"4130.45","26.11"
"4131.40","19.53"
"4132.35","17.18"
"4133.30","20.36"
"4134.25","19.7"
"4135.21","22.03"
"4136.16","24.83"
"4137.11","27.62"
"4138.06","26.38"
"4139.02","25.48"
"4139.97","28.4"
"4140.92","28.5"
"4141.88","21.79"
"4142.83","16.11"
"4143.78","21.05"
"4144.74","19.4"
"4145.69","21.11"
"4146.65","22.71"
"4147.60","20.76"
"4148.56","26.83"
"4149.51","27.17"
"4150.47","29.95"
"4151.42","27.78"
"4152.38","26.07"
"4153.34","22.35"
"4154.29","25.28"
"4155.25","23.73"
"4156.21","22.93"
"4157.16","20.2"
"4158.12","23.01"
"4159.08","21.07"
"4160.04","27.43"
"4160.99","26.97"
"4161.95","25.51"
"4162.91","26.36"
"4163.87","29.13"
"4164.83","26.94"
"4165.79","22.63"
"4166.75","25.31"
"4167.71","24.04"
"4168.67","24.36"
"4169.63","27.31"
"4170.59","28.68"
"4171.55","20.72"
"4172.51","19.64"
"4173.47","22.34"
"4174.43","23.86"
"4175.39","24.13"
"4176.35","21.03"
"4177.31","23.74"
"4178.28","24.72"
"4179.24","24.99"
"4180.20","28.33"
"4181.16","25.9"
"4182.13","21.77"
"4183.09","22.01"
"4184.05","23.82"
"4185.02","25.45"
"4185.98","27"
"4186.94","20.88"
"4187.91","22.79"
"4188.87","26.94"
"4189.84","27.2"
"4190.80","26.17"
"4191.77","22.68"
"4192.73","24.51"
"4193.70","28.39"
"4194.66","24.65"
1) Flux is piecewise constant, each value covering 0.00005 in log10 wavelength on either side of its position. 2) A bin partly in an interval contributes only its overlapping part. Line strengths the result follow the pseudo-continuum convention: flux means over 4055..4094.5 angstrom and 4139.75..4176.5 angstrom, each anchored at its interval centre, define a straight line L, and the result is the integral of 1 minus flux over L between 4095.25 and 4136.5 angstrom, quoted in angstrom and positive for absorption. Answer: -1.8 angstrom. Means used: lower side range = 23.7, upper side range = 24.2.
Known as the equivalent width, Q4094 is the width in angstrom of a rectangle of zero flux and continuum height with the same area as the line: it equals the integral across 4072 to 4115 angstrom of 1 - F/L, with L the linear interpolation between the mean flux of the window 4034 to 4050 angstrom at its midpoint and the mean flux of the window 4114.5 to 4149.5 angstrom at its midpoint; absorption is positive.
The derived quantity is -3.2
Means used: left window 21.9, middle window 25.1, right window 24.5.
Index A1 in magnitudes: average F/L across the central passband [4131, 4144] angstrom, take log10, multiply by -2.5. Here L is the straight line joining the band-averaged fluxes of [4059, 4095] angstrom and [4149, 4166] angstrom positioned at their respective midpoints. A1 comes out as 0.09 mag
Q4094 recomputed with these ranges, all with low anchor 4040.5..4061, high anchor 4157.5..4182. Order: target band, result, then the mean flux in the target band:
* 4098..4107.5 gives -0.33 angstrom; 24.2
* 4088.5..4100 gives -1.84 angstrom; 26.9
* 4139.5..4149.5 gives 0.54 angstrom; 22.9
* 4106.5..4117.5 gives -1.29 angstrom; 26.3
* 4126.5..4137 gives 0.29 angstrom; 23.3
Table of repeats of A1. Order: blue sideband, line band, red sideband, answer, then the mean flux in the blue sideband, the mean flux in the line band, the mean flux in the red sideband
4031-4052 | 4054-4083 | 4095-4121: 0.03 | 22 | 22.6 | 25.1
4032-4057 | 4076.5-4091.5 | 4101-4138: -0.06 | 22.7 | 25.3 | 25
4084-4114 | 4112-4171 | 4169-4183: 0.00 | 25.8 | 24.9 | 24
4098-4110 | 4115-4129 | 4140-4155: -0.09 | 24.5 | 26.3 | 23.9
